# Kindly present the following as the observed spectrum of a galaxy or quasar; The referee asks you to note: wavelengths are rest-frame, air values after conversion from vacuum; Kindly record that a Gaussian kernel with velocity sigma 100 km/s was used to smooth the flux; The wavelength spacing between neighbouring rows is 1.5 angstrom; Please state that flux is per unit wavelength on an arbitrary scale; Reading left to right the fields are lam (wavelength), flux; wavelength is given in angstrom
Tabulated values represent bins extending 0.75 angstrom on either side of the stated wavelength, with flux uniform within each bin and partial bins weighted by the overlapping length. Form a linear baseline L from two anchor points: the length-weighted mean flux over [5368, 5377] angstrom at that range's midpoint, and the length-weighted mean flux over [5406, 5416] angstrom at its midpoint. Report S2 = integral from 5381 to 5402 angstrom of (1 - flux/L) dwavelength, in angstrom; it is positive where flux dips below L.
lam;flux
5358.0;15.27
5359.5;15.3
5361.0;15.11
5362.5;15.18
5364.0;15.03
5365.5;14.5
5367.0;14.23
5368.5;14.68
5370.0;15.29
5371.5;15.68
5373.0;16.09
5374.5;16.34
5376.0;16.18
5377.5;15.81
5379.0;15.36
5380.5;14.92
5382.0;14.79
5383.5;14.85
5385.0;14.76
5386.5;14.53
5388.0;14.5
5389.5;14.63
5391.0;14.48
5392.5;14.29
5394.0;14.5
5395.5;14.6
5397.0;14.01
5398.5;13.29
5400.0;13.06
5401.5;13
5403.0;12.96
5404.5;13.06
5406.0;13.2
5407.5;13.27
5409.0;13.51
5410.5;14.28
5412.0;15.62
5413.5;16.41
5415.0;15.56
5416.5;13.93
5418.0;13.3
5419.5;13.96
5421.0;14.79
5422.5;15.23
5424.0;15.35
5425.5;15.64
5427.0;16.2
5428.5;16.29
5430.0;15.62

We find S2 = 1.3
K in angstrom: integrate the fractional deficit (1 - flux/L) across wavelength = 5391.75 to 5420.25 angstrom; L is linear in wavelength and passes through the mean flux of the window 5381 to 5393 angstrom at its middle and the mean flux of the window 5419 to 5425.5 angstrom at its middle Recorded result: 1.6 angstrom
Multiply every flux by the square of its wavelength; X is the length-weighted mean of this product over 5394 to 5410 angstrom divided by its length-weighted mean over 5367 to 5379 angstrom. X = 0.9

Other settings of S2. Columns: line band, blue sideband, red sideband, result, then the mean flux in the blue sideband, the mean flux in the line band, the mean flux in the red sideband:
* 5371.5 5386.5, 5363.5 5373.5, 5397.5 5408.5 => -1.0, 15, 15.4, 13.1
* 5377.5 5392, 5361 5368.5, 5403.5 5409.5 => -0.8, 14.8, 14.8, 13.2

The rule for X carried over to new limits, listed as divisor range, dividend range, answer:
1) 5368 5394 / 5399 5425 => 0.95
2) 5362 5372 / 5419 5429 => 1.05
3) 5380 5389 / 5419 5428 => 1.05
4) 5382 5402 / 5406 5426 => 1.04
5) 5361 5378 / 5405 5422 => 0.95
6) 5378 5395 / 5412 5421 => 1.01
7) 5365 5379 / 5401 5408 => 0.86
